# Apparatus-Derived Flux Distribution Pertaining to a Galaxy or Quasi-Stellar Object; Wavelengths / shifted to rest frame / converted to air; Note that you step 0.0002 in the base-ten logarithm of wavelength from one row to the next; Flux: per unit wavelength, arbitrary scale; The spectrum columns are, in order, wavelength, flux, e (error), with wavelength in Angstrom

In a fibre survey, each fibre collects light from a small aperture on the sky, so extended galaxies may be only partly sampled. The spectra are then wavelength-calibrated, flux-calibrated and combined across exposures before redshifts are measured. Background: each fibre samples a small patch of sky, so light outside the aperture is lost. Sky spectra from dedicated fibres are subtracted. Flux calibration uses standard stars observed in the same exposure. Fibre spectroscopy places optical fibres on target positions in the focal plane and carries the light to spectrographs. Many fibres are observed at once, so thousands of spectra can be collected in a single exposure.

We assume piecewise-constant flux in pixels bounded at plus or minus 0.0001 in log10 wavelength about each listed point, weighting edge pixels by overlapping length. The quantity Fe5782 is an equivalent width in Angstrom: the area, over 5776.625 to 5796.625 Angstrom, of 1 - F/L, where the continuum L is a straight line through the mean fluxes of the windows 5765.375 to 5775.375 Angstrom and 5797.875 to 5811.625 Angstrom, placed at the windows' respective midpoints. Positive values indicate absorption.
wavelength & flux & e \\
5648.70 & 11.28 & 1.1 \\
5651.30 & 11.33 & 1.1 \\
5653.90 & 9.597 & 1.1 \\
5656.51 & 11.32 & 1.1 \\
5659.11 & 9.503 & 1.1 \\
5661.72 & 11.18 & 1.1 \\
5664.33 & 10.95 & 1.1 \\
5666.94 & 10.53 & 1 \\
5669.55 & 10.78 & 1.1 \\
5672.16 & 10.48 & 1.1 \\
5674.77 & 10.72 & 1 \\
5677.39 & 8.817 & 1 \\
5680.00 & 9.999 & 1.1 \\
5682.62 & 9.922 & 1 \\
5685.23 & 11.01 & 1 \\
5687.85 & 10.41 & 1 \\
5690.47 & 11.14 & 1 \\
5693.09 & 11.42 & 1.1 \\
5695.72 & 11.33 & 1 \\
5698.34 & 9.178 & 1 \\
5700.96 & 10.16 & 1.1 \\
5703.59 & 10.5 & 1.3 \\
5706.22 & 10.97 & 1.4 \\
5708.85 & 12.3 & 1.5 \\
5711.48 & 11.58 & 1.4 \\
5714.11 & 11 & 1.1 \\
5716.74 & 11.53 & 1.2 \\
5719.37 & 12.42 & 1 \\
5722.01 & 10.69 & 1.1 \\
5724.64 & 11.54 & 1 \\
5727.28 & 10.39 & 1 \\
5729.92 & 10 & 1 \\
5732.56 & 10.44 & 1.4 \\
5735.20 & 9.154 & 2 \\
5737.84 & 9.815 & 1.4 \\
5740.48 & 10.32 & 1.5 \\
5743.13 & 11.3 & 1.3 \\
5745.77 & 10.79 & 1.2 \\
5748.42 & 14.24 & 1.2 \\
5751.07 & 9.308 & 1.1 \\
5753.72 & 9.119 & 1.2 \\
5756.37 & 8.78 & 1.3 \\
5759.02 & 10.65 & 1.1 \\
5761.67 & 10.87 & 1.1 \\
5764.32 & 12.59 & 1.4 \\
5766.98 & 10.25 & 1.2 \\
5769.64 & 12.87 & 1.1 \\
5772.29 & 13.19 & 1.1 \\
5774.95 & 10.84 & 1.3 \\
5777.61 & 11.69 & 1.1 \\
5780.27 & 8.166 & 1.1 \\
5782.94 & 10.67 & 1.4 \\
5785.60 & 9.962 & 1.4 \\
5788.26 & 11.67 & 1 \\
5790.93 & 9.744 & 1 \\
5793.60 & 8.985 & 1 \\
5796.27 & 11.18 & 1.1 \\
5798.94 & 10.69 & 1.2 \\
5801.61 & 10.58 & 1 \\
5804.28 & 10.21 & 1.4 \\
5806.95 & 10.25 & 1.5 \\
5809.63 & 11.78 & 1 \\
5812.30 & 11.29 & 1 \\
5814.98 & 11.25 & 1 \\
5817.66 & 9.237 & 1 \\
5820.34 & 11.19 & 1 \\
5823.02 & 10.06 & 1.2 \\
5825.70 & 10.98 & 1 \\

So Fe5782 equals 2.0 Angstrom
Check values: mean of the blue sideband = 11.9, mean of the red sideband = 10.7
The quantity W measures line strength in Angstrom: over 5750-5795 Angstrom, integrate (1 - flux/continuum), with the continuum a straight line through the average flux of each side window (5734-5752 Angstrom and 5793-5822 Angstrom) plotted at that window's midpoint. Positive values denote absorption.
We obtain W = 0.6 Angstrom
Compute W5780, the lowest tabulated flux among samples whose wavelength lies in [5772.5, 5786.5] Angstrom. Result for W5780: 8.166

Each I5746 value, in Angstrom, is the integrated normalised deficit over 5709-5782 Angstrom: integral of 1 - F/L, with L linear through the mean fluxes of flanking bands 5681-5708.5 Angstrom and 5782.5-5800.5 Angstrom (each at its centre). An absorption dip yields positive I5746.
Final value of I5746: -2.56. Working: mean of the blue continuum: 10.7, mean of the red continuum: 10.4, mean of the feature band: 10.9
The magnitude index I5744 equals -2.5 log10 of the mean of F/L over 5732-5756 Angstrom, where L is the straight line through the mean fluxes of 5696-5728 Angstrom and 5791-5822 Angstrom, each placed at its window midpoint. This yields 0.05 mag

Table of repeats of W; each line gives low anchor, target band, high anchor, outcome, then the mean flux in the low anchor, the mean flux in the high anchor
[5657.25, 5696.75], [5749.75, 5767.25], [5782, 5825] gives 0.5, 10.6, 10.6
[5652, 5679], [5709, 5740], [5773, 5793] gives -1.2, 10.4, 10.4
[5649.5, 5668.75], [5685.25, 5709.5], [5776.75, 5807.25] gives -0.6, 10.7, 10.3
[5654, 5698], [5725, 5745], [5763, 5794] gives 0.9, 10.5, 10.9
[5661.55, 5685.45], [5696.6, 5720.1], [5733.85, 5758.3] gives -1.6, 10.4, 10.3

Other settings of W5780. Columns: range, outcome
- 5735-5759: 8.78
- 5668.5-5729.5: 8.817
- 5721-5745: 9.154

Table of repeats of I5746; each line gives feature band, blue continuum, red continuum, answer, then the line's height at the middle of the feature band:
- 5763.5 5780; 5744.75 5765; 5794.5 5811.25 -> -1.39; 10.7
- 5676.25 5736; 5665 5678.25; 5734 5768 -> -1.55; 10.4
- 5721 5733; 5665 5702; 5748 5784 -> 0.04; 10.7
